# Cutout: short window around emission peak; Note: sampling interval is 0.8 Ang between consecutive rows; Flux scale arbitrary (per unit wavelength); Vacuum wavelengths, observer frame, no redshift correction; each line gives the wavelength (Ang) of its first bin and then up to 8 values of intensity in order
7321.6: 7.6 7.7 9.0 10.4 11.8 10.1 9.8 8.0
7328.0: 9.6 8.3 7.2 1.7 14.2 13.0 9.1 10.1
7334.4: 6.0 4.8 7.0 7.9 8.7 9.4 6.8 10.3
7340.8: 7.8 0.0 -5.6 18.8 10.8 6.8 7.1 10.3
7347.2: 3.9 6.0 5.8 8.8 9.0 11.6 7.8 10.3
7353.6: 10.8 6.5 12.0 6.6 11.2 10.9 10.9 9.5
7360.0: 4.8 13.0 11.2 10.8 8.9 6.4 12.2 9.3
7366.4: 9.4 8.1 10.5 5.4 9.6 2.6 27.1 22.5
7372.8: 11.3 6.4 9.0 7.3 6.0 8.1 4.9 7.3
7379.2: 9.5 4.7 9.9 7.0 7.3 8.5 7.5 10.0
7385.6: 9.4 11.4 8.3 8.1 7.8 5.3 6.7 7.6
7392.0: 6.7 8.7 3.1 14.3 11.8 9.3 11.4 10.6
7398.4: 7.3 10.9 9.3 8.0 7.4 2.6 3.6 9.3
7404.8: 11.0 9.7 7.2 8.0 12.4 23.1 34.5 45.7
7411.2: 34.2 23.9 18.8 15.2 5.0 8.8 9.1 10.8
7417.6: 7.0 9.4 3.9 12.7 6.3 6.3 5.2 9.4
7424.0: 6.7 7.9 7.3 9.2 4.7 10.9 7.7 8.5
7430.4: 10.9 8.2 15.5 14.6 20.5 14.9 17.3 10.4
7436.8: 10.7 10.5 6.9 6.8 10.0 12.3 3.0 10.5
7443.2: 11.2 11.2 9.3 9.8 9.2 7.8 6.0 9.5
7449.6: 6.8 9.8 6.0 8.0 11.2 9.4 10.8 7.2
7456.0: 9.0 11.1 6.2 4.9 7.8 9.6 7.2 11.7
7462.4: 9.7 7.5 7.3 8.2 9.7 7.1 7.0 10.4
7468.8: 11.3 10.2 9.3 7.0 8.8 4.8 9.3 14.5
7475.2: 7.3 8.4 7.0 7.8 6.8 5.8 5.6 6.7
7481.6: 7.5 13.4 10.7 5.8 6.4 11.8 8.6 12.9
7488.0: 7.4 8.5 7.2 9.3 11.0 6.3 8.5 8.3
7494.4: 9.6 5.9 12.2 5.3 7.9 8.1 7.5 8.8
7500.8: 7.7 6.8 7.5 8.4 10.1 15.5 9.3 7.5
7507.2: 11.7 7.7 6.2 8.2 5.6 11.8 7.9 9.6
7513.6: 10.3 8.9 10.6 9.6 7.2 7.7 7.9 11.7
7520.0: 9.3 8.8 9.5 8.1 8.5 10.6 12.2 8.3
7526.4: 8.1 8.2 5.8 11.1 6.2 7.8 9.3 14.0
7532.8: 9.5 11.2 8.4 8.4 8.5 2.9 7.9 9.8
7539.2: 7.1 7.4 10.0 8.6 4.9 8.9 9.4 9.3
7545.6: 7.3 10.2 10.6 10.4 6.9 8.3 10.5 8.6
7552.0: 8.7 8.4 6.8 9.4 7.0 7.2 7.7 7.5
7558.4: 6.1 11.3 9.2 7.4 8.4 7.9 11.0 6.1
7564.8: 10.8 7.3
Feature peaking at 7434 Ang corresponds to [N II]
